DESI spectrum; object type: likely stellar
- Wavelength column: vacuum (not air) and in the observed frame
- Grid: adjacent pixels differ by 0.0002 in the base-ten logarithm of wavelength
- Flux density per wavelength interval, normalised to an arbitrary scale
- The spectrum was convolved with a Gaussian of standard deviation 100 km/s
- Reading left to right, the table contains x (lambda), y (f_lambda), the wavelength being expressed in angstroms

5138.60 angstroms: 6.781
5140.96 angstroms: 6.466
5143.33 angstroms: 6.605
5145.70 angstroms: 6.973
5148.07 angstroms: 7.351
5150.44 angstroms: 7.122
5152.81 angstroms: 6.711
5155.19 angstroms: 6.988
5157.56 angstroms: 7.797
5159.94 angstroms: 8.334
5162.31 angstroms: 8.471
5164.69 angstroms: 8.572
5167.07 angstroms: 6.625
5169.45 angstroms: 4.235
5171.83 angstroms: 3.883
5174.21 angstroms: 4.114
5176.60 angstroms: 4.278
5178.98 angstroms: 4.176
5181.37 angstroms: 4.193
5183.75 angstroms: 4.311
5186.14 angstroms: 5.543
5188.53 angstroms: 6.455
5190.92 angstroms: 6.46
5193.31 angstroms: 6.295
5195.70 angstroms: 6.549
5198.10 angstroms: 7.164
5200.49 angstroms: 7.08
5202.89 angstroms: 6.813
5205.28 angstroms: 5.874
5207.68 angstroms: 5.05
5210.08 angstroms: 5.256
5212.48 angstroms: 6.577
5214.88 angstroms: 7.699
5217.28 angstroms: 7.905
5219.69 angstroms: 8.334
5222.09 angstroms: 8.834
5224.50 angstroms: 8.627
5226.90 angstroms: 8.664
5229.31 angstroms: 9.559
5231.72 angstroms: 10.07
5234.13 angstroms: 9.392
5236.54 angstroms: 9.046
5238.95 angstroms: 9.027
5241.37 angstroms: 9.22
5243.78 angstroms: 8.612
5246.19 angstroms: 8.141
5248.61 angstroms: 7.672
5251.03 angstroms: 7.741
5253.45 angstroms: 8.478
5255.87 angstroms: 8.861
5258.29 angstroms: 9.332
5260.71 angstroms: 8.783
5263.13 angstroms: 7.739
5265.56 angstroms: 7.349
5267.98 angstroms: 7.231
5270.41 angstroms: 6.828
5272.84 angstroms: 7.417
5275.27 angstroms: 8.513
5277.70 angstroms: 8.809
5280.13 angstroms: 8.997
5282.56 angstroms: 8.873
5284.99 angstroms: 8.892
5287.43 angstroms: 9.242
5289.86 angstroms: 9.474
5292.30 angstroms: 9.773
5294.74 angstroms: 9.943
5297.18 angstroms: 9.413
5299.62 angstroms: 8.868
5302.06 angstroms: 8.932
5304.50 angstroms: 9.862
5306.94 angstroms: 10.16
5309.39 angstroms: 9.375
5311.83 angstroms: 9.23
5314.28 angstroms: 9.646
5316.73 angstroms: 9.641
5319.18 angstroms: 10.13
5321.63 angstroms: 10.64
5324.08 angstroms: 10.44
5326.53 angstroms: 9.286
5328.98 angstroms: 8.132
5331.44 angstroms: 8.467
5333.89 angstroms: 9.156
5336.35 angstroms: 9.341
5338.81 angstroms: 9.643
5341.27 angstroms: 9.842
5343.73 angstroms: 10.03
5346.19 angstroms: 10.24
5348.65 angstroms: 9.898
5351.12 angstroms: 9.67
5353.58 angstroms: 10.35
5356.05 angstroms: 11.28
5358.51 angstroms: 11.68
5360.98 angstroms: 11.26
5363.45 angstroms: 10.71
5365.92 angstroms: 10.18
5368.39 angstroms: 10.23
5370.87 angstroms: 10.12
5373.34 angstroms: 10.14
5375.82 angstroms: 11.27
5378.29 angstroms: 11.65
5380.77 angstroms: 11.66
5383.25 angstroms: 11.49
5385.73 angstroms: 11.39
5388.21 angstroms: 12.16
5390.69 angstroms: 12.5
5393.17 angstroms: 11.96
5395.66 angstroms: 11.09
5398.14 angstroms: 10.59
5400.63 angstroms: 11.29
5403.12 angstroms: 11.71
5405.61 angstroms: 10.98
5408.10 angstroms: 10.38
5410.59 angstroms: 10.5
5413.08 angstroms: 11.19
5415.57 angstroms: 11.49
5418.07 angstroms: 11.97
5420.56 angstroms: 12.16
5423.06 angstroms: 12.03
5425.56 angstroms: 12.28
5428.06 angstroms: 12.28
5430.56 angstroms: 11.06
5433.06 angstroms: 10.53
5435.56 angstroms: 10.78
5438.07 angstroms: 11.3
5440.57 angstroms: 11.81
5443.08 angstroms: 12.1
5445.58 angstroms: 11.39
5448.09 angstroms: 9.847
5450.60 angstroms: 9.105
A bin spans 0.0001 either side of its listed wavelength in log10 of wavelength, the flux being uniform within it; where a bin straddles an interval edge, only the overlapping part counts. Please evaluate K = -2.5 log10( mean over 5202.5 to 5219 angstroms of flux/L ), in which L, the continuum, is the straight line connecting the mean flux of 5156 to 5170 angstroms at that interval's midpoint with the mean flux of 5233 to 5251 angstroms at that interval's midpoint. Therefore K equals 0.253 mag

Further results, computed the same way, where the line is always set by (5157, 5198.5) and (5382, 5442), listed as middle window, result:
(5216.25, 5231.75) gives -0.24 mag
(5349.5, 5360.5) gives -0.07 mag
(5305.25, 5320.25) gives -0.07 mag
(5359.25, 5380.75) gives -0.03 mag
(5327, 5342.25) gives 0.06 mag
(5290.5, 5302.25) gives -0.08 mag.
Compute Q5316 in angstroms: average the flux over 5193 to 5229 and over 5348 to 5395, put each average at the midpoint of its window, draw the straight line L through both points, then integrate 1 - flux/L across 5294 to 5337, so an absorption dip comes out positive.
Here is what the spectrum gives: 0.9 angstroms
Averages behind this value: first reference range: 7.2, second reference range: 11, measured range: 9.48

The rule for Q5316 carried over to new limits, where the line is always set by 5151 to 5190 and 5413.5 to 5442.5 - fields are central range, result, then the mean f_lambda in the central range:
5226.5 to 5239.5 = -3.6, 9.34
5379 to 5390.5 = -1.2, 11.7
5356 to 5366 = -0.9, 11.1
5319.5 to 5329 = -0.6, 9.87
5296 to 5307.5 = -0.8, 9.41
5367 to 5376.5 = 0.0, 10.4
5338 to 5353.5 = -0.2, 9.93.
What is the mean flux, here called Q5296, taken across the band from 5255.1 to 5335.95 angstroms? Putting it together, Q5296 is 9.02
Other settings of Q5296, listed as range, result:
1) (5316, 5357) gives 9.77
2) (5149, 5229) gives 6.55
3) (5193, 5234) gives 7.51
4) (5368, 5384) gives 11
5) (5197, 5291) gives 8.14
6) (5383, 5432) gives 11.5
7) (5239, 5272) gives 8.17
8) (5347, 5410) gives 11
